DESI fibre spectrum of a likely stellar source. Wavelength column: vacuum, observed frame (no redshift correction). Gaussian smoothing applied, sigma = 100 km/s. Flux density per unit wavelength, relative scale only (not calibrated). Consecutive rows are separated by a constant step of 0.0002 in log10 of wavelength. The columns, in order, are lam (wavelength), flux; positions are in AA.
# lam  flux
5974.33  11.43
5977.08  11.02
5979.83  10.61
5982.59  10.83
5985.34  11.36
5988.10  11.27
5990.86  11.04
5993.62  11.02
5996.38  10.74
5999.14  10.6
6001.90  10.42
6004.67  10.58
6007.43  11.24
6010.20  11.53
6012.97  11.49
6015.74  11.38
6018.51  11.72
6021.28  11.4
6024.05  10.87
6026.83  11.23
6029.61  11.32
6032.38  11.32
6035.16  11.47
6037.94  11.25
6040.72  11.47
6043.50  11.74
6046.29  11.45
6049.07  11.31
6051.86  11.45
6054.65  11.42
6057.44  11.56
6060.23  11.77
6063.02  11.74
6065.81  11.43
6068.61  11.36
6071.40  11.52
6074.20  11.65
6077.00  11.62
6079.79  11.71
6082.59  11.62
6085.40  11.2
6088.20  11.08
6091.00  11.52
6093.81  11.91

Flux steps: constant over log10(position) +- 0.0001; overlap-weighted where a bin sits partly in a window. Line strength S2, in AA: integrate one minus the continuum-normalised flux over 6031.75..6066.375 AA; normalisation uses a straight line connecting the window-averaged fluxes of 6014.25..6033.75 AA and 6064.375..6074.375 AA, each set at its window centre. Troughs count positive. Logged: -0.3 AA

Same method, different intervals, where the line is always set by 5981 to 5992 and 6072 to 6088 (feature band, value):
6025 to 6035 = 0.01 AA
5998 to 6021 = 0.15 AA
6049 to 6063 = -0.16 AA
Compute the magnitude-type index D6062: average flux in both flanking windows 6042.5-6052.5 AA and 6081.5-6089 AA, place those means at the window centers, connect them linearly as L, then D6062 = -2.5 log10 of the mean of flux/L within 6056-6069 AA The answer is -0.02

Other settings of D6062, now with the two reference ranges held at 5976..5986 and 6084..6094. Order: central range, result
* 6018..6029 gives -0.02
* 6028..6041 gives -0.02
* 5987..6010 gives 0.01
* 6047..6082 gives -0.03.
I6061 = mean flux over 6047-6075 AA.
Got 11.5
